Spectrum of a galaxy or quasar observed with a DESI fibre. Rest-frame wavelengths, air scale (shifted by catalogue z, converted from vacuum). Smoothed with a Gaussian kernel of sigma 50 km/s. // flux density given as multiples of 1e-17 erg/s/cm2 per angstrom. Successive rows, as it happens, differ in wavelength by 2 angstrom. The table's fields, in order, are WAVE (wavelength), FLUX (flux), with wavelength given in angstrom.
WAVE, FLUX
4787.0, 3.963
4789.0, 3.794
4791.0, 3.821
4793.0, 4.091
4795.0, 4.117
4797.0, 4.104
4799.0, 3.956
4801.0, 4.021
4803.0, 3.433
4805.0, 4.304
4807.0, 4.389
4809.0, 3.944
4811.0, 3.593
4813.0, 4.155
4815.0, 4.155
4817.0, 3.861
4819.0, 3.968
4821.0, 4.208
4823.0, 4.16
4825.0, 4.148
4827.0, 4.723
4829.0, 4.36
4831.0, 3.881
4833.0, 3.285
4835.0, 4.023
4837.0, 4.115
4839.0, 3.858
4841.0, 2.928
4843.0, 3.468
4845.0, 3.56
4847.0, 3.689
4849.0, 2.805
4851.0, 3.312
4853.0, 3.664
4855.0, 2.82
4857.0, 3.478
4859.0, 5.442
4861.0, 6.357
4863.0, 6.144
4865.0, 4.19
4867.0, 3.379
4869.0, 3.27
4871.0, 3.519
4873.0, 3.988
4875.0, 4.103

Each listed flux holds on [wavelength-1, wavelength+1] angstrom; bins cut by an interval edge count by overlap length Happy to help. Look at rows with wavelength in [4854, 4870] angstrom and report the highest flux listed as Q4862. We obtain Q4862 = 6.357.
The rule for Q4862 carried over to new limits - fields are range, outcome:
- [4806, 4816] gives 4.389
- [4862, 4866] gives 6.144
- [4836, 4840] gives 4.115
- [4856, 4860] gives 5.442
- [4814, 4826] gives 4.208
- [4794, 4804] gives 4.117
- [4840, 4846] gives 3.56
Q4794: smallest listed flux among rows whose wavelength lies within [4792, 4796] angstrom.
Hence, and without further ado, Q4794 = 4.091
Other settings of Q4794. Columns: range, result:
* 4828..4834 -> 3.285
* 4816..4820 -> 3.861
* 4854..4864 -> 2.82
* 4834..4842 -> 2.928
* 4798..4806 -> 3.433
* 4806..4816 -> 3.593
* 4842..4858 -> 2.805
